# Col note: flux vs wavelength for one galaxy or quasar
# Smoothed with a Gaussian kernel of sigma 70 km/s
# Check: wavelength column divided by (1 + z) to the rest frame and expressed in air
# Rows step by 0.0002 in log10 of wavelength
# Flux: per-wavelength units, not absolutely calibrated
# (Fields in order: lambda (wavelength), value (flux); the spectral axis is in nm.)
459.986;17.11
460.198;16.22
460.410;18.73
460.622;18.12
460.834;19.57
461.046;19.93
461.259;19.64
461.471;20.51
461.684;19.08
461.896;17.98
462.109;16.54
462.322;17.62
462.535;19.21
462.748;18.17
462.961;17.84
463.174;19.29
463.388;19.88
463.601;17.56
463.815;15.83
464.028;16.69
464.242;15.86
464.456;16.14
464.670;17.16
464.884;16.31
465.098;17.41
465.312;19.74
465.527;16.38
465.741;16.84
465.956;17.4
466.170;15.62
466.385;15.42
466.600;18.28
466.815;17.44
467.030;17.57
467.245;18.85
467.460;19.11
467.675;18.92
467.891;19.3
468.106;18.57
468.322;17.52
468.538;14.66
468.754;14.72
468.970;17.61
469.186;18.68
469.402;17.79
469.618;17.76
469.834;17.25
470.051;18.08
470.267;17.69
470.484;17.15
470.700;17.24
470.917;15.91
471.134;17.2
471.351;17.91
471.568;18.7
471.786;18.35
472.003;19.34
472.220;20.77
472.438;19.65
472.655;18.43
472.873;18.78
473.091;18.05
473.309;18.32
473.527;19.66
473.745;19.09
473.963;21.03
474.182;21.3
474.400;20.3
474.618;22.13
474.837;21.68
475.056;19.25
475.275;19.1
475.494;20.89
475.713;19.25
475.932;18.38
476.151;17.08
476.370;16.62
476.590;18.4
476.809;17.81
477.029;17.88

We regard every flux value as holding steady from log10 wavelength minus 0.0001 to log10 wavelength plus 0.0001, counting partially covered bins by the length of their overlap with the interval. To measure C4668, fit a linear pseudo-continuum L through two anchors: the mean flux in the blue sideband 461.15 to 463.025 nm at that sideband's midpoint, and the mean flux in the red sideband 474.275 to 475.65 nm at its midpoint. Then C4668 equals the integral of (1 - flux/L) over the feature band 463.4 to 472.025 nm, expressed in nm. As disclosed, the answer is 0.88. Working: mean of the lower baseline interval 18.5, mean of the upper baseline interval 20.5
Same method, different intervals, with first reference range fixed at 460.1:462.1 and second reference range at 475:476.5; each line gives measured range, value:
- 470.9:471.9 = 0.05 nm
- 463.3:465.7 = 0.20 nm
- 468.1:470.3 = 0.17 nm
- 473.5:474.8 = -0.14 nm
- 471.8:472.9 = -0.04 nm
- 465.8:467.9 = 0.11 nm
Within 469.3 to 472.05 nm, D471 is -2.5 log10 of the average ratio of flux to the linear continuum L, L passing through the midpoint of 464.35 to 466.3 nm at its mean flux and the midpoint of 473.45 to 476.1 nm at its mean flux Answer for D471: 0.06 mag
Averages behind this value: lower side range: 17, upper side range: 20.1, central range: 17.7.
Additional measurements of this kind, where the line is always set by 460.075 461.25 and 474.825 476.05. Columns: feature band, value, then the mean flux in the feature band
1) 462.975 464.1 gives 0.053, 17.9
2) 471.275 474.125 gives 0.015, 19.1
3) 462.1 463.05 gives 0.041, 18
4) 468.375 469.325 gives 0.160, 16.5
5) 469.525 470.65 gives 0.097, 17.6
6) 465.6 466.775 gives 0.135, 16.7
